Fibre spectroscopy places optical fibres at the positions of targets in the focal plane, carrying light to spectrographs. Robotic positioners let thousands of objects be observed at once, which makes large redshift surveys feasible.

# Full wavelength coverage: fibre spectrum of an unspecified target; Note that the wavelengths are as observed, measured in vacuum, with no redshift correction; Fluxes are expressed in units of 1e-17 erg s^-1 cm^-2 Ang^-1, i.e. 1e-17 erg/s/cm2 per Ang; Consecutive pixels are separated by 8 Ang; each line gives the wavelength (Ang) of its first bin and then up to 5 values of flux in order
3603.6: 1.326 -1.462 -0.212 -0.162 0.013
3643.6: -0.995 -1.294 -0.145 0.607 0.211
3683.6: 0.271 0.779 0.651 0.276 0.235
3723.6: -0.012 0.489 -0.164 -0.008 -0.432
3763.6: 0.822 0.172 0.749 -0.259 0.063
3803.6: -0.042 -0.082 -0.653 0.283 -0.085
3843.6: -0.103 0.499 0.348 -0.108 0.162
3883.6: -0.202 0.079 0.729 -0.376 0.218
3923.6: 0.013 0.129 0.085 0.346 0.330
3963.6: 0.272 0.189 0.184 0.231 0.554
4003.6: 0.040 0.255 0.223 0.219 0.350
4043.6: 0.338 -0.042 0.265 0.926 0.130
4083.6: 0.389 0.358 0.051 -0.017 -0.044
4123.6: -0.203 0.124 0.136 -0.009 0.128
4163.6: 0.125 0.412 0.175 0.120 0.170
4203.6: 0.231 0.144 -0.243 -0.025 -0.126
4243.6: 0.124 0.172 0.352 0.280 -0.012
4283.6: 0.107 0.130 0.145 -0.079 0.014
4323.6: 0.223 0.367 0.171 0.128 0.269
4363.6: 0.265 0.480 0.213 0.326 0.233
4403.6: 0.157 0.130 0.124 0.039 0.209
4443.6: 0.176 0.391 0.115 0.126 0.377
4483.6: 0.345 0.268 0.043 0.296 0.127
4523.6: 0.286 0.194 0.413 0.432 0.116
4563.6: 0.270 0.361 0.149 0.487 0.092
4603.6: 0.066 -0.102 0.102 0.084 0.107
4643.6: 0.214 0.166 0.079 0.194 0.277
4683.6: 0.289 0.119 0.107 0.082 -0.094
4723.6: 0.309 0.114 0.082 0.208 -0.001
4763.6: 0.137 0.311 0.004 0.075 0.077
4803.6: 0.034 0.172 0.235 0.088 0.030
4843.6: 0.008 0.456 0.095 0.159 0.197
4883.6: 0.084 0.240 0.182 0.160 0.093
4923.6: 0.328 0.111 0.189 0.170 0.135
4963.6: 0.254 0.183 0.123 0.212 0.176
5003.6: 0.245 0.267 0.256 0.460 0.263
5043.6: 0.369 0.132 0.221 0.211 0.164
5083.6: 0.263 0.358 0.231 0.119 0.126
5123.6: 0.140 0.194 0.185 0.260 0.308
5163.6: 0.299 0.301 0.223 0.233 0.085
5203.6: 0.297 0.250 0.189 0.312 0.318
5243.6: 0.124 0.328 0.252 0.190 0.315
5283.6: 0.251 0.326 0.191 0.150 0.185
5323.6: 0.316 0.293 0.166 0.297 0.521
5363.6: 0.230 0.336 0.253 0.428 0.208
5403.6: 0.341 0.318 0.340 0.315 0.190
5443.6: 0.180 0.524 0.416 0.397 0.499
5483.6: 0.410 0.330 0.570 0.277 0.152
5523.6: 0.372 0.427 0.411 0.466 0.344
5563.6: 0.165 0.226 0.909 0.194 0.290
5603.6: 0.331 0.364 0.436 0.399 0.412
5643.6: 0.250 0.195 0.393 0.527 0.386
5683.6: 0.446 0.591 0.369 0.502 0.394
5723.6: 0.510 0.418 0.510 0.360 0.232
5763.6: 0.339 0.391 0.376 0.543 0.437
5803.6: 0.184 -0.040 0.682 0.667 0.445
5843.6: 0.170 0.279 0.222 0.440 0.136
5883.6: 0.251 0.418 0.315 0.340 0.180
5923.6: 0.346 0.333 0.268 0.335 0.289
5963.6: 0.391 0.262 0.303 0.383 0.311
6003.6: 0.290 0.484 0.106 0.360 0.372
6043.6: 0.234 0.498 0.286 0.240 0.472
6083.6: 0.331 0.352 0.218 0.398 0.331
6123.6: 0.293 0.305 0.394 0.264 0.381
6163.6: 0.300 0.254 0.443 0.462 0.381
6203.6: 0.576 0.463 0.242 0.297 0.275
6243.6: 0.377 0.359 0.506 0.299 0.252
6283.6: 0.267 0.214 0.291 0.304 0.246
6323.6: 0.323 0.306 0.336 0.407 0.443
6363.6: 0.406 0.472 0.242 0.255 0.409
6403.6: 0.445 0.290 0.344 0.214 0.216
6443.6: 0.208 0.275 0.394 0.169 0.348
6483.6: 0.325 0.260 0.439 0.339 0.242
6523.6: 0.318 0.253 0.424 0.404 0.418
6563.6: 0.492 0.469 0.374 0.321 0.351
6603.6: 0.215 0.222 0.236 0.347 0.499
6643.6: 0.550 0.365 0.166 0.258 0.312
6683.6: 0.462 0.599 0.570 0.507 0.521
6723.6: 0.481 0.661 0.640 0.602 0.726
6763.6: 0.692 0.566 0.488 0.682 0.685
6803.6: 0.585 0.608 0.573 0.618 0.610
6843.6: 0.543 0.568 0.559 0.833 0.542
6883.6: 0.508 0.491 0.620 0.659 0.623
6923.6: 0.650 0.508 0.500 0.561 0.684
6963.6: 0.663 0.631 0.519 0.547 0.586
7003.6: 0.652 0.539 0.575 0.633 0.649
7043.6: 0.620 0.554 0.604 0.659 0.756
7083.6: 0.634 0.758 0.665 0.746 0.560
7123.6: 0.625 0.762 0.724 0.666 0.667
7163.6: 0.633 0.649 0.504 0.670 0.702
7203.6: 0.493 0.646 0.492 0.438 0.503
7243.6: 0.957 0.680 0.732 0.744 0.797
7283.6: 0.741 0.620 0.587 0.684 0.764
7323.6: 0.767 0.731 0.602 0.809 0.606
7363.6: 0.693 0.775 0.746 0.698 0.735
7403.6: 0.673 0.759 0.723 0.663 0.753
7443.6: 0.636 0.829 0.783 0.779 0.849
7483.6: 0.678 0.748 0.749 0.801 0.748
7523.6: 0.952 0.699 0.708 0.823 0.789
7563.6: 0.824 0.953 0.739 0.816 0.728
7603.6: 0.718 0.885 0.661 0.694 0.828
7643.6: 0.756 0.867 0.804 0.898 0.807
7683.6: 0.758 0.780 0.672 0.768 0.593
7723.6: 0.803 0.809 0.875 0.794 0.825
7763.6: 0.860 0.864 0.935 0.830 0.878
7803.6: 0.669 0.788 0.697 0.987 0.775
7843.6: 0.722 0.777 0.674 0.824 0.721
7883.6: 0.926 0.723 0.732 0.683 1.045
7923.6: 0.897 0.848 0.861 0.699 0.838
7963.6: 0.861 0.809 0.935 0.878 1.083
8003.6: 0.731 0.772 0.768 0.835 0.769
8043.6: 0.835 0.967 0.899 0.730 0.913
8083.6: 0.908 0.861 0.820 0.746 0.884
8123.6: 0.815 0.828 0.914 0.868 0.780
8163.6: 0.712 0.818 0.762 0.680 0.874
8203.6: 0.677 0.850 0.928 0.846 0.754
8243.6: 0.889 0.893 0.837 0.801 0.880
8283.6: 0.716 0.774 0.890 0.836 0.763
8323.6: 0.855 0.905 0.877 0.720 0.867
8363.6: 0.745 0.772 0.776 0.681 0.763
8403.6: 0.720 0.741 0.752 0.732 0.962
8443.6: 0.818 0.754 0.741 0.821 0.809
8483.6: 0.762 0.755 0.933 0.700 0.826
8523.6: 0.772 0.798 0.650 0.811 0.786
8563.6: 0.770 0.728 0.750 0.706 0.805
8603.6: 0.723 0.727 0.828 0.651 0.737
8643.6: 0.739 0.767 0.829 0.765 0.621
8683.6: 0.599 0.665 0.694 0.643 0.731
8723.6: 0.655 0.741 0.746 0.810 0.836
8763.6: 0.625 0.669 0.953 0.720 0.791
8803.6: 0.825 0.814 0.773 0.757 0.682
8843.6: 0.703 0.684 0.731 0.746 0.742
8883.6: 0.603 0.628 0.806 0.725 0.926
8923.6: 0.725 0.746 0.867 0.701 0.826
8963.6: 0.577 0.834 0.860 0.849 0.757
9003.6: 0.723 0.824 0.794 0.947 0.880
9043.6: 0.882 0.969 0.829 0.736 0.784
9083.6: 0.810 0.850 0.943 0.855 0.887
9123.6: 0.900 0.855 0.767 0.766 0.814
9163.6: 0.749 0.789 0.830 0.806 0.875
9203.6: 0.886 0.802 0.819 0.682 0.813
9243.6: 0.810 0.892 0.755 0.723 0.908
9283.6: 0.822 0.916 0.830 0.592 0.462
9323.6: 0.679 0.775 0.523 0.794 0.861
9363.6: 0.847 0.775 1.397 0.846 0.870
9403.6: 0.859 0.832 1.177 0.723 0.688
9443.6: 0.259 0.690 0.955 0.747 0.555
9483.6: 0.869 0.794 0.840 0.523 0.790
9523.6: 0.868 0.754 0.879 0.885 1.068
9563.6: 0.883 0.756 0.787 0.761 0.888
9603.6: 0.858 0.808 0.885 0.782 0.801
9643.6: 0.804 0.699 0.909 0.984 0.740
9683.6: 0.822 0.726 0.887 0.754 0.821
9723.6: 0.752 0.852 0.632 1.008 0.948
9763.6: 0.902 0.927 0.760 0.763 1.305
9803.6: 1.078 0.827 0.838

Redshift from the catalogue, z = 0.679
